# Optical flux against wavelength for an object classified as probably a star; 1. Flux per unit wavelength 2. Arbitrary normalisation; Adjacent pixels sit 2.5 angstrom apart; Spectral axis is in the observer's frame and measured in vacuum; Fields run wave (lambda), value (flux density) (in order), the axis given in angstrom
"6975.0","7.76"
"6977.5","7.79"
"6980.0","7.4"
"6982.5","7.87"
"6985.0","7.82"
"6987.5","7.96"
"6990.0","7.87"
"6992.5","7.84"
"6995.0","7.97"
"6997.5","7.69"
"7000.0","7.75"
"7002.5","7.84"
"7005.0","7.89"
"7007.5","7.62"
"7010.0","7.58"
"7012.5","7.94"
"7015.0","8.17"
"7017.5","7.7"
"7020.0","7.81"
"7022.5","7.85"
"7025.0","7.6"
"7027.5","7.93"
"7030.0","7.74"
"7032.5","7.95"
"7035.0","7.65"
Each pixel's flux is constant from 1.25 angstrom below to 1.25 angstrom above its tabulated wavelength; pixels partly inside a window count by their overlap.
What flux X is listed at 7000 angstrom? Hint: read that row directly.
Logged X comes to 7.75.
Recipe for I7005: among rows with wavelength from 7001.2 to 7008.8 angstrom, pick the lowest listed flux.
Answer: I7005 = 7.62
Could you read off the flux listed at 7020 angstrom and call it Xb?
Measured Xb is 7.81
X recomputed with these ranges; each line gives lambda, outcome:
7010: 7.58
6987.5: 7.96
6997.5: 7.69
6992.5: 7.84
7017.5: 7.7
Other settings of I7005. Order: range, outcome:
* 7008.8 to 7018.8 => 7.58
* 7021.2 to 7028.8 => 7.6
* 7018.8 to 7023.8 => 7.81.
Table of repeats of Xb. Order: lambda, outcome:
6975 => 7.76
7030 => 7.74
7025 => 7.6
